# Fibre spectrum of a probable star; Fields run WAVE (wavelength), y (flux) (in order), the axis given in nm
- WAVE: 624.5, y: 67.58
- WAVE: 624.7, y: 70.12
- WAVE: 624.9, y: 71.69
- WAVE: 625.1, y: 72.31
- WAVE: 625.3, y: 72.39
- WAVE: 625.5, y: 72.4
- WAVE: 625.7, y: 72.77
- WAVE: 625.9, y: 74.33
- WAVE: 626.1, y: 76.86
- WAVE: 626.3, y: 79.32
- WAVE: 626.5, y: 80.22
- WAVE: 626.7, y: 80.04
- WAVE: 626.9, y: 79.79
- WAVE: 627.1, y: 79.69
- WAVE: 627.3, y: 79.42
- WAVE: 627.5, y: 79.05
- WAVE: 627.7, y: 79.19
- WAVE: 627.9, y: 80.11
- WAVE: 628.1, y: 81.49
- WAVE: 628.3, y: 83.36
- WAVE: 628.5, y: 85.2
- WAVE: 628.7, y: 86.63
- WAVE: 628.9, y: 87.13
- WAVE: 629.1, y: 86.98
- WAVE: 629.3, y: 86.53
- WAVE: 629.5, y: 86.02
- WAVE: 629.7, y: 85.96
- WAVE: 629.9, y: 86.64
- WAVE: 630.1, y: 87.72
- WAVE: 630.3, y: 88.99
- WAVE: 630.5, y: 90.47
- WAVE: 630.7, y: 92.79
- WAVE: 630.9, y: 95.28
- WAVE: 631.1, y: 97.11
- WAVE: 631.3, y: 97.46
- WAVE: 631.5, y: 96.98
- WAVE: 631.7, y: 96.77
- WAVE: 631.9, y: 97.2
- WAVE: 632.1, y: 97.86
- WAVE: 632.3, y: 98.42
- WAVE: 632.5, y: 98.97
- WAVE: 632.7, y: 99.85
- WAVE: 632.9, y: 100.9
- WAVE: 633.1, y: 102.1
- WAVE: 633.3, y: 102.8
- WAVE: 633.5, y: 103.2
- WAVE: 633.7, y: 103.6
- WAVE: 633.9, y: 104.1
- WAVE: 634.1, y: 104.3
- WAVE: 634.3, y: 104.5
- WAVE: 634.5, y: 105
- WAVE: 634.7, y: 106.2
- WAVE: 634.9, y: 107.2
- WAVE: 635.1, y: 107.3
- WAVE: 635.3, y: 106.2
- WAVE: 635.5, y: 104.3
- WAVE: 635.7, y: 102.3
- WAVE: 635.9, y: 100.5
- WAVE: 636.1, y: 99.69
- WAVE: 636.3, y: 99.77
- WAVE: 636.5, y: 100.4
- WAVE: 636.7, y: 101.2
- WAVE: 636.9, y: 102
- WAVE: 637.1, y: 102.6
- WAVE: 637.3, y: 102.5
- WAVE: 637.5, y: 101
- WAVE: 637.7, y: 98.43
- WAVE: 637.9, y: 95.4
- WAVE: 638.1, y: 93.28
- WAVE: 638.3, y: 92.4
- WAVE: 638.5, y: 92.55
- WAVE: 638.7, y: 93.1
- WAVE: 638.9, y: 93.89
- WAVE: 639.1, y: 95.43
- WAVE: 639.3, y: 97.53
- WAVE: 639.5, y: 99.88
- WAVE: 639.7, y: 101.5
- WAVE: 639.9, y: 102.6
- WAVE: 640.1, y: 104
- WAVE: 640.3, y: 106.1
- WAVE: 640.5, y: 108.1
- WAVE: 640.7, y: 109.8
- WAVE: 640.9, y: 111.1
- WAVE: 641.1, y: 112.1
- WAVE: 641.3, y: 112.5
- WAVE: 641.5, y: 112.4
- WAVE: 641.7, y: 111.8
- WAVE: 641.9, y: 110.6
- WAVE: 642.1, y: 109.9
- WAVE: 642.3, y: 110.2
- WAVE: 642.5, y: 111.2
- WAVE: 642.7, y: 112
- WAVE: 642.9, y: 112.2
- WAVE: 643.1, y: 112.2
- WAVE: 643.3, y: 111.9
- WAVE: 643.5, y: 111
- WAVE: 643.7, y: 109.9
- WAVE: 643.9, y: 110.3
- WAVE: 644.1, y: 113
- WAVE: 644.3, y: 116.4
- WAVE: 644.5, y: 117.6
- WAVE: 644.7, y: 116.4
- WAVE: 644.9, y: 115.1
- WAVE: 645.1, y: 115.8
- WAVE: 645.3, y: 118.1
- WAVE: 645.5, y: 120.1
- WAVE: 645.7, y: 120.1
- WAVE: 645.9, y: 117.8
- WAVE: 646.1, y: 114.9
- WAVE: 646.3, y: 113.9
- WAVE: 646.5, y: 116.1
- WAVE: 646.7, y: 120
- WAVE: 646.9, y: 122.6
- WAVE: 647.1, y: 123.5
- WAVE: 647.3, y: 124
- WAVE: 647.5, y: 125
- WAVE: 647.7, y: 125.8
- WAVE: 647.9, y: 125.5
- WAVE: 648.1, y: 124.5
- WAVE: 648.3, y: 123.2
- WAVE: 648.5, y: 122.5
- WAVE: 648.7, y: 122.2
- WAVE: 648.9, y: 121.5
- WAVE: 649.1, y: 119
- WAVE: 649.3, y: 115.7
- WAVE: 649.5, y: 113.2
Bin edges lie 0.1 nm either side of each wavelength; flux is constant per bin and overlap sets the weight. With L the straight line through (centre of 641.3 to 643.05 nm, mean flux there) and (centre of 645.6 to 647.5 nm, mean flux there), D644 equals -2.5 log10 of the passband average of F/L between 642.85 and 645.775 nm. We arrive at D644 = 0.007 mag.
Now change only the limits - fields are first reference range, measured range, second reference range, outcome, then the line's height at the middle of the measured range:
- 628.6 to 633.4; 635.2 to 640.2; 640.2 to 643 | 0.05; 104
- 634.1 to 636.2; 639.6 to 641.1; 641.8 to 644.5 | 0.03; 109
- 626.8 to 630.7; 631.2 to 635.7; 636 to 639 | -0.12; 91.7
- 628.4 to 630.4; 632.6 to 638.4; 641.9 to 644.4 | -0.05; 97.8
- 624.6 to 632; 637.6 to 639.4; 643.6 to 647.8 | 0.10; 104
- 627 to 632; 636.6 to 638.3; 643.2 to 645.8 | 0.03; 102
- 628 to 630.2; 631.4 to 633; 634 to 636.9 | -0.04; 94.4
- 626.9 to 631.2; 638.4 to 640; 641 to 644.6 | 0.09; 105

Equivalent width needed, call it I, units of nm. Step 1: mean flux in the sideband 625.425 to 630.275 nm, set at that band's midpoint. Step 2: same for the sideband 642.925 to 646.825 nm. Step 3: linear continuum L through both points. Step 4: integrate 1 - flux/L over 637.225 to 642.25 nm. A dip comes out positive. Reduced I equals 0.117 nm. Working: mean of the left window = 81.7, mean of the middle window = 103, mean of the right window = 115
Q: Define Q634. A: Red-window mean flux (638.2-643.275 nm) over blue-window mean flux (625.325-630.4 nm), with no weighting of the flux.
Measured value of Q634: 1.29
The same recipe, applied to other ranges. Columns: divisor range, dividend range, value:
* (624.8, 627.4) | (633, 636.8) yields 1.36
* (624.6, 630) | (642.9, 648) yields 1.47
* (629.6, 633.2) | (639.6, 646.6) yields 1.18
